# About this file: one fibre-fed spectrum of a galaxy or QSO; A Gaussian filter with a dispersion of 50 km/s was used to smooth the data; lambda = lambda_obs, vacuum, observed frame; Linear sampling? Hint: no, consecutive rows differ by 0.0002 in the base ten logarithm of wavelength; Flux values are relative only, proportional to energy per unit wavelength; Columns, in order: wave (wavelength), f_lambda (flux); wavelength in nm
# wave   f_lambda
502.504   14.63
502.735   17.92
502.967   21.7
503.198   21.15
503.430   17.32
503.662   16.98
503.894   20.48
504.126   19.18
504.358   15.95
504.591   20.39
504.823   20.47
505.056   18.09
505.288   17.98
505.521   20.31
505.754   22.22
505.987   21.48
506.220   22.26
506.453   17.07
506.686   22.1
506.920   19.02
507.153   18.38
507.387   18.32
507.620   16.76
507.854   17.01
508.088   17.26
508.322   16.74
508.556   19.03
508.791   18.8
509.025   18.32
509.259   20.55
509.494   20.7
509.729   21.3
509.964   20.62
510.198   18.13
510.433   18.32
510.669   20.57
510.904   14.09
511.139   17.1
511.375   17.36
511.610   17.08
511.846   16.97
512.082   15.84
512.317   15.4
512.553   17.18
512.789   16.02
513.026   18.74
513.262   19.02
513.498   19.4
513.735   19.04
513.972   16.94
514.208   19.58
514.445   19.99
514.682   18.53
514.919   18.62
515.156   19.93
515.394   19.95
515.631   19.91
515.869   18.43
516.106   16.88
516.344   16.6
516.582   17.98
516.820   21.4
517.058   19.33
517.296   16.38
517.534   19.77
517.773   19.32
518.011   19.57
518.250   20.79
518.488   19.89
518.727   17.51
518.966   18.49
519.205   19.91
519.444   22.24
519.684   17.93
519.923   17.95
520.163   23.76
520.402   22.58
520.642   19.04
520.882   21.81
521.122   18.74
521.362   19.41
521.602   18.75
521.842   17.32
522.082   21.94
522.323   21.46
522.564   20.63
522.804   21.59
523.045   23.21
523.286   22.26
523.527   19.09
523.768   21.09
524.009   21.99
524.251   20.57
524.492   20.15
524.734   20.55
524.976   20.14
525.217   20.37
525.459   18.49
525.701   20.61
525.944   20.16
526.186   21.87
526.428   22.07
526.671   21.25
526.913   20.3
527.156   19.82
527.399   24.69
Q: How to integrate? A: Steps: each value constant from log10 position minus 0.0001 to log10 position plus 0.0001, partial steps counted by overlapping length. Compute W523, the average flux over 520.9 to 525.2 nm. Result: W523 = 20.6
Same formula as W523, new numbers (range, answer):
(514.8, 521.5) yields 19.4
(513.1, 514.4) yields 18.9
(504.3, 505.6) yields 18.9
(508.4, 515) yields 18.3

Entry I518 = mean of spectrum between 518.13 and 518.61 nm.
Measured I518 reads 20.3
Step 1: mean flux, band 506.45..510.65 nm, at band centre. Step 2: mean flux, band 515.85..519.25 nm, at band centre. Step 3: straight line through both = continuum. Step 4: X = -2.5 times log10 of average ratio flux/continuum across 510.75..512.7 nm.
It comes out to 0.15 mag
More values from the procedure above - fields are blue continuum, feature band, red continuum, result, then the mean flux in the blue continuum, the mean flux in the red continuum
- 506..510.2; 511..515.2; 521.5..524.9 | 0.10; 19.1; 20.8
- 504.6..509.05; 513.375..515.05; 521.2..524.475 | 0.05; 19.1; 20.7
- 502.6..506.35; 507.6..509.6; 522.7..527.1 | 0.08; 19.6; 20.9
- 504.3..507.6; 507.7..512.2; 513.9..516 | 0.07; 19.6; 19.1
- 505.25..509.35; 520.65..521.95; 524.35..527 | 0.05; 19.1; 20.5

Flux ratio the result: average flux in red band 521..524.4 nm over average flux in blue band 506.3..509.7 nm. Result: 1.10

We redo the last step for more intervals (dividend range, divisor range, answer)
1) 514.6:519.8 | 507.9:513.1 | 1.06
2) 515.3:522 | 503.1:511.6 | 1.02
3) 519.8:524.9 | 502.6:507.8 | 1.07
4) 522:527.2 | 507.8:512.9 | 1.16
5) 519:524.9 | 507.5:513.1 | 1.15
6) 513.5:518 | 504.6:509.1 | 0.99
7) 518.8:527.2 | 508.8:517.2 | 1.11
